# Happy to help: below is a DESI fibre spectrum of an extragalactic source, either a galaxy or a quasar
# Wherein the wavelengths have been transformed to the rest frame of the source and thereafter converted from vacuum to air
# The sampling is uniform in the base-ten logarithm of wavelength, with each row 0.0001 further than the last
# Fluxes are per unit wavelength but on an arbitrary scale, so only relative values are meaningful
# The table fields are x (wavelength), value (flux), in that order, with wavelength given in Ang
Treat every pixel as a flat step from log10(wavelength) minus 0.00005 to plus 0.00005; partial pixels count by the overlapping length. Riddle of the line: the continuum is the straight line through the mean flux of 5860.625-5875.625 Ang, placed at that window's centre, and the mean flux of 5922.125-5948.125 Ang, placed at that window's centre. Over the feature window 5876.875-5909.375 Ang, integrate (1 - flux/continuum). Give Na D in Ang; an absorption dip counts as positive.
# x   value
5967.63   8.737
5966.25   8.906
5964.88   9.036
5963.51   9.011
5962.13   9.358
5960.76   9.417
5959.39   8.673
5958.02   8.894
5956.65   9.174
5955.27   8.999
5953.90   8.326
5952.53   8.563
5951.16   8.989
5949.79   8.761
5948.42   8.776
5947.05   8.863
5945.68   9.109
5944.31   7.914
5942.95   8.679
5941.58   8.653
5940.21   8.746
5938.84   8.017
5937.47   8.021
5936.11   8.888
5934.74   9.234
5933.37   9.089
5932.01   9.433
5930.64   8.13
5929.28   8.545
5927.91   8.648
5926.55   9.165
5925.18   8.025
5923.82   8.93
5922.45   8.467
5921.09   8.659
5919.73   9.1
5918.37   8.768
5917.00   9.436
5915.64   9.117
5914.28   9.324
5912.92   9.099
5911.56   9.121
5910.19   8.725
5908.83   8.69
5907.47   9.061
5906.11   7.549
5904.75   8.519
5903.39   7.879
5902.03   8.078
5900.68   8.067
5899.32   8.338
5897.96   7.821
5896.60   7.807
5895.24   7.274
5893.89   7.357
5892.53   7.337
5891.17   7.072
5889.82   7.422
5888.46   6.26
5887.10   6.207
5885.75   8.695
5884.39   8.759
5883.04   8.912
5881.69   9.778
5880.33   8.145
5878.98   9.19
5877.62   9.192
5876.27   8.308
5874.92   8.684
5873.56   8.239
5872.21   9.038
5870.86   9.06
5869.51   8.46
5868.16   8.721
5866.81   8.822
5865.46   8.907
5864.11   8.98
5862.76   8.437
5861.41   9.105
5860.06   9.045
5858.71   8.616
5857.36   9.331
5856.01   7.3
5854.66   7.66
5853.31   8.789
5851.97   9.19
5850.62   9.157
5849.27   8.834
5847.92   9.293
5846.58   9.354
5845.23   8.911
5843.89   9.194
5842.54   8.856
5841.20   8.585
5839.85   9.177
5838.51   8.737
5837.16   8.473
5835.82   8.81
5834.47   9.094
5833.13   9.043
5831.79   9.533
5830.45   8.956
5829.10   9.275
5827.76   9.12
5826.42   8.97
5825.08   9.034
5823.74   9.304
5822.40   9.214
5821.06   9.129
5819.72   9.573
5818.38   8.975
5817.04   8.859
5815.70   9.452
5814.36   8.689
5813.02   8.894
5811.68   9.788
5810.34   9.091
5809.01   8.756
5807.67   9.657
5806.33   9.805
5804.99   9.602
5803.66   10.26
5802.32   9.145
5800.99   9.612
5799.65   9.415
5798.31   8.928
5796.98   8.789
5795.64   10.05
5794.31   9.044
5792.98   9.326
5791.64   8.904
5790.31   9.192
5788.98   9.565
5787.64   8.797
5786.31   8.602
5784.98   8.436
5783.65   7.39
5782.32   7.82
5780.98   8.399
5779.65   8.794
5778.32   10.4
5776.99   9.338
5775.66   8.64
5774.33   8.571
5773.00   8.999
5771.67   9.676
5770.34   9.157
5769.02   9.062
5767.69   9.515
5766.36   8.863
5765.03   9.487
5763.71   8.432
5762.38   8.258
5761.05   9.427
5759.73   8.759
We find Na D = 2.51 Ang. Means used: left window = 8.77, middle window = 8.06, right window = 8.66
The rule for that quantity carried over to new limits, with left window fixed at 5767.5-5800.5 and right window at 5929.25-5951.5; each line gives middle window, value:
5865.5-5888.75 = 0.7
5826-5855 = -0.3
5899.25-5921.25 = 0.2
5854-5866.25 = 0.3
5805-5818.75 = -0.4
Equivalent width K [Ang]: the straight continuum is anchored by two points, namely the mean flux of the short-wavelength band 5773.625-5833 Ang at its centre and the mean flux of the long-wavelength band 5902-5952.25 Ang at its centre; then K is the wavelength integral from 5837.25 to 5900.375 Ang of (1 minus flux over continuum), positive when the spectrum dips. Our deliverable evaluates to 3.0 Ang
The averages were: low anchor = 9.12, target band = 8.48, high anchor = 8.71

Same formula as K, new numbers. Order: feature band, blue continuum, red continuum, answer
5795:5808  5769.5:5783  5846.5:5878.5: -0.9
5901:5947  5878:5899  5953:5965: -1.4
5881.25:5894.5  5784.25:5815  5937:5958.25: 1.7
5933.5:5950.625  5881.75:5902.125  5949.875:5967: 0.0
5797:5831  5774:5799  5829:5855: -1.2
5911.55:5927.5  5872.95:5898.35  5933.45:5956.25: -1.0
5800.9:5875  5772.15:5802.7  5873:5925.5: -2.7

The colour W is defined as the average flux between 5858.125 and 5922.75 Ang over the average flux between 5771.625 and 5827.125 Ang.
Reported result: 0.93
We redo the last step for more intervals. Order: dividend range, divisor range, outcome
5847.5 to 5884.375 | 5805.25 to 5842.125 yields 0.96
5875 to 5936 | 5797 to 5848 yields 0.92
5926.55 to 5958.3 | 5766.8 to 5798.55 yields 0.97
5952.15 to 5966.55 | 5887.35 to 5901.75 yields 1.20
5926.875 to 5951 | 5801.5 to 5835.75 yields 0.94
